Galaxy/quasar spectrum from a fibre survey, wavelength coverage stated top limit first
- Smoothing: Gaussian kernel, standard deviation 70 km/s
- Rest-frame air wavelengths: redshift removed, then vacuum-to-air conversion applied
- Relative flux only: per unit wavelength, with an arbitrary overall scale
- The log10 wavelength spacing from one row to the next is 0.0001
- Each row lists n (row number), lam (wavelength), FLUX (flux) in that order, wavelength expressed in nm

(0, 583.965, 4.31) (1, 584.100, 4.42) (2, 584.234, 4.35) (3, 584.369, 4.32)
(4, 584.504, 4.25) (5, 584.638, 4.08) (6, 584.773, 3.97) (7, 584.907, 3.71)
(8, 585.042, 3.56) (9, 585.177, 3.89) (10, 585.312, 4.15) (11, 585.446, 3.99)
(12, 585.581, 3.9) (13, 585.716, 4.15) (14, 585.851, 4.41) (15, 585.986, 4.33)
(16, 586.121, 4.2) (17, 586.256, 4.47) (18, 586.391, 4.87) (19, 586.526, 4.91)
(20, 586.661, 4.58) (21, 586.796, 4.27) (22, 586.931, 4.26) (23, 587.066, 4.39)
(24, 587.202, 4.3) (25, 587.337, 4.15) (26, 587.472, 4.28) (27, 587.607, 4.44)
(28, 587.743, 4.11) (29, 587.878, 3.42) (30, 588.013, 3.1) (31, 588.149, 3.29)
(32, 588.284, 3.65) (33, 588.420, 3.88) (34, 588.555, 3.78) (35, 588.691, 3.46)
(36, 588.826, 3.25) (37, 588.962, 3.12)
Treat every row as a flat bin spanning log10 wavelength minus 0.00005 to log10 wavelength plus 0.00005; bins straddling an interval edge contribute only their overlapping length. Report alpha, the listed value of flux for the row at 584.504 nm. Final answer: 4.25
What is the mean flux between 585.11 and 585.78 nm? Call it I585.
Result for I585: 4.02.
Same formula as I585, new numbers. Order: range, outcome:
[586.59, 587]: 4.38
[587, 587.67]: 4.31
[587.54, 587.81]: 4.26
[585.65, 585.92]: 4.28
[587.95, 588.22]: 3.2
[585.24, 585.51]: 4.08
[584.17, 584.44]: 4.32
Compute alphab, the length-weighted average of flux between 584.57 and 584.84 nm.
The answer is 4.03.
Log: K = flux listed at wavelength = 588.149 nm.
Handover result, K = 3.29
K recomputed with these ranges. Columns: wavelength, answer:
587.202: 4.3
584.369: 4.32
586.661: 4.58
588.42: 3.88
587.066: 4.39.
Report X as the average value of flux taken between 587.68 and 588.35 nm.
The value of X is 3.51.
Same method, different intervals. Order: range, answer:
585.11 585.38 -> 4.03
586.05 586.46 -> 4.51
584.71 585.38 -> 3.86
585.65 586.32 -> 4.31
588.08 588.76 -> 3.61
